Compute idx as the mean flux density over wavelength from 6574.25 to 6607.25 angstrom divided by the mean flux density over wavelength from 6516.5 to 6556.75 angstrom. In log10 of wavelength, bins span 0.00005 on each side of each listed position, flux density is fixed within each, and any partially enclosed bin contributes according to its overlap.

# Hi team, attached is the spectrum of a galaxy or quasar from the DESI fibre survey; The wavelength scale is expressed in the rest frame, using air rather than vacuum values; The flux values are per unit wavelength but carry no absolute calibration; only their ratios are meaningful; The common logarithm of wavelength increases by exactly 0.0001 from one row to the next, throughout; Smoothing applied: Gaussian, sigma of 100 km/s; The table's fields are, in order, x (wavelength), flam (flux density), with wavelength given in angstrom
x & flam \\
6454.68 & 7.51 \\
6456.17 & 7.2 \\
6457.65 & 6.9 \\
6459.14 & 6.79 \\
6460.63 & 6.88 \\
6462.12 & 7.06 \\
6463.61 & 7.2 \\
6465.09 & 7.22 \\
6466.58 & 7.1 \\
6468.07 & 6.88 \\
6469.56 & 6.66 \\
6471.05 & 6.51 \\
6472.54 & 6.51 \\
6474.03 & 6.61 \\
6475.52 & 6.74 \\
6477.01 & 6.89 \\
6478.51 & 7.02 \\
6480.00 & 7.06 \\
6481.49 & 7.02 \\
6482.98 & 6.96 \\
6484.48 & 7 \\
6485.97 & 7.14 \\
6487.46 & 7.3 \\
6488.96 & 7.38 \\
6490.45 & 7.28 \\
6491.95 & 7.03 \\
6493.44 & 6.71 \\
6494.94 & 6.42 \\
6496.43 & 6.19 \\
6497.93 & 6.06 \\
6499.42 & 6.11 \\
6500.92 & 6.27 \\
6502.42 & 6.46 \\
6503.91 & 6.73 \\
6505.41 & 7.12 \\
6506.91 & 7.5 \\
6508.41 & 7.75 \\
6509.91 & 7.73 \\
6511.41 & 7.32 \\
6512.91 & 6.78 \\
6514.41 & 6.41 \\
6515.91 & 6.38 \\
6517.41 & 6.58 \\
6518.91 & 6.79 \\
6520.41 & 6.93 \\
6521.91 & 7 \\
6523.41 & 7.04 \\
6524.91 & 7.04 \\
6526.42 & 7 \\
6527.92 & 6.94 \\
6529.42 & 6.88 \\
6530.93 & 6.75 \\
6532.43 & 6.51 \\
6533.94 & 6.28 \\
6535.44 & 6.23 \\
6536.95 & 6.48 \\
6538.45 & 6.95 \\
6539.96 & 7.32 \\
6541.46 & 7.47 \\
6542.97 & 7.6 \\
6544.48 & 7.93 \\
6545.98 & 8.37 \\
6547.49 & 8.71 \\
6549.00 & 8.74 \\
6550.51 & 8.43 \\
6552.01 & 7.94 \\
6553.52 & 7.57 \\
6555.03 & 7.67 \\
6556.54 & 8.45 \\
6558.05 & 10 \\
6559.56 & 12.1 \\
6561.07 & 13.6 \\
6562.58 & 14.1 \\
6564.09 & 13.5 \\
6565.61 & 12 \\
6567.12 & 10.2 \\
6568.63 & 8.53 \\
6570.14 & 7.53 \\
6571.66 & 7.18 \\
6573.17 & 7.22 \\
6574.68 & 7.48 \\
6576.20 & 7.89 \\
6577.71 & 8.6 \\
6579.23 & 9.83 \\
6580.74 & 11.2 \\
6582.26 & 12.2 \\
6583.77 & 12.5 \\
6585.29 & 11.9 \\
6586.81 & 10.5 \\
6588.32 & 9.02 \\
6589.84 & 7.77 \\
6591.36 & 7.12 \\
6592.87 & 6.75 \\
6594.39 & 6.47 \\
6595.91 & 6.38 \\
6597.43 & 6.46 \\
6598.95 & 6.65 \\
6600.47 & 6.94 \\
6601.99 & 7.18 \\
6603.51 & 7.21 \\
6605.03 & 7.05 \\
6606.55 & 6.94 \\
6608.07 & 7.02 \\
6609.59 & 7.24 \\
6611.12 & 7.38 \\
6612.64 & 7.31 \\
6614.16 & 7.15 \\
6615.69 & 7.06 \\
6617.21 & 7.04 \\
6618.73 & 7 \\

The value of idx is 1.1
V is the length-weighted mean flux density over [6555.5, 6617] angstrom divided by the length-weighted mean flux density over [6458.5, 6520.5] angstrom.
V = 1.28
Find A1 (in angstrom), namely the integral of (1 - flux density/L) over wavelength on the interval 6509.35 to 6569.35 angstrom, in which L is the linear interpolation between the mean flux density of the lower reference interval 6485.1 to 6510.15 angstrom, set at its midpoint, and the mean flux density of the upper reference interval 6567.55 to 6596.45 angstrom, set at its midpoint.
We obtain -2.2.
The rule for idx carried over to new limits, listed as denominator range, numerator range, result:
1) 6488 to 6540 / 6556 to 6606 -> 1.34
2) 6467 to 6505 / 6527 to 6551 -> 1.08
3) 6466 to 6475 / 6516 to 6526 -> 1.02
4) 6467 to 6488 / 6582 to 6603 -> 1.21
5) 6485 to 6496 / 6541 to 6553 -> 1.16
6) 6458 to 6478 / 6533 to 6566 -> 1.30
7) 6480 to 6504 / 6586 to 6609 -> 1.08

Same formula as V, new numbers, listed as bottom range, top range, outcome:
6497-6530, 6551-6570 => 1.51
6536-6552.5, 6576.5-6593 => 1.26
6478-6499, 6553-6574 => 1.45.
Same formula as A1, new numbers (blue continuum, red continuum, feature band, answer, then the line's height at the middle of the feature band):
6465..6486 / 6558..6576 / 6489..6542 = 9.5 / 8.33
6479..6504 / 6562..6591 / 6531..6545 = 2.5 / 8.48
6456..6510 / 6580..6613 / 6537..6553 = -0.6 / 7.58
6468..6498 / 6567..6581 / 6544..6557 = -0.3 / 8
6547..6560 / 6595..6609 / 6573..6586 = -3.8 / 7.75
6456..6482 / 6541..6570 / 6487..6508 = 2.7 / 7.79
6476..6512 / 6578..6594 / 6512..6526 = 1.7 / 7.7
